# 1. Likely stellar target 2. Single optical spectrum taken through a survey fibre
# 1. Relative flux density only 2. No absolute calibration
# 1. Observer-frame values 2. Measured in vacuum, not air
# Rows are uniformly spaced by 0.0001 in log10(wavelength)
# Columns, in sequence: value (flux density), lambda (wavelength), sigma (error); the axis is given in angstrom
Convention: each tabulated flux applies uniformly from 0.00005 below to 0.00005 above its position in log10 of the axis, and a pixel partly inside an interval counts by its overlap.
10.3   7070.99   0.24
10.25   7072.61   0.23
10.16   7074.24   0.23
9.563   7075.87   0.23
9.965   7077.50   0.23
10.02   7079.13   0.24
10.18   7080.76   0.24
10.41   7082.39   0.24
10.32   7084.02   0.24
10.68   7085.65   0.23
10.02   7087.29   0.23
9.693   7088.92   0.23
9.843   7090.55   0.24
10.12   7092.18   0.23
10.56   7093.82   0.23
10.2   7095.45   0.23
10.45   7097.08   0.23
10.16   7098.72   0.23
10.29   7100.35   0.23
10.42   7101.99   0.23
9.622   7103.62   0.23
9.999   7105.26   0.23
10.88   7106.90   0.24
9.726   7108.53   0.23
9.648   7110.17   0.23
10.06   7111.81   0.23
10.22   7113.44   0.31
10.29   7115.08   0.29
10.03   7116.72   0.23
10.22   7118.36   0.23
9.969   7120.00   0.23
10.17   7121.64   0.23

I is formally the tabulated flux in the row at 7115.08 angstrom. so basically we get 10.29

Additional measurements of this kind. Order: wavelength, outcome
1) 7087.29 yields 10.02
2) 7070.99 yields 10.3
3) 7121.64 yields 10.17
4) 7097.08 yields 10.45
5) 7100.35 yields 10.29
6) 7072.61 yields 10.25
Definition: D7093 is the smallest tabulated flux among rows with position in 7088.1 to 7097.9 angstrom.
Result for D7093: 9.693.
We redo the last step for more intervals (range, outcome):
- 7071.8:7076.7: 9.563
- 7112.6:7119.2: 10.03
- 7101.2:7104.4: 9.622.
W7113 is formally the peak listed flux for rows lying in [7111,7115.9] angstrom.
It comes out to 10.29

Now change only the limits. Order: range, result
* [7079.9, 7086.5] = 10.68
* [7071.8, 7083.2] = 10.41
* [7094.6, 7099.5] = 10.45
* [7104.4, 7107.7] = 10.88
